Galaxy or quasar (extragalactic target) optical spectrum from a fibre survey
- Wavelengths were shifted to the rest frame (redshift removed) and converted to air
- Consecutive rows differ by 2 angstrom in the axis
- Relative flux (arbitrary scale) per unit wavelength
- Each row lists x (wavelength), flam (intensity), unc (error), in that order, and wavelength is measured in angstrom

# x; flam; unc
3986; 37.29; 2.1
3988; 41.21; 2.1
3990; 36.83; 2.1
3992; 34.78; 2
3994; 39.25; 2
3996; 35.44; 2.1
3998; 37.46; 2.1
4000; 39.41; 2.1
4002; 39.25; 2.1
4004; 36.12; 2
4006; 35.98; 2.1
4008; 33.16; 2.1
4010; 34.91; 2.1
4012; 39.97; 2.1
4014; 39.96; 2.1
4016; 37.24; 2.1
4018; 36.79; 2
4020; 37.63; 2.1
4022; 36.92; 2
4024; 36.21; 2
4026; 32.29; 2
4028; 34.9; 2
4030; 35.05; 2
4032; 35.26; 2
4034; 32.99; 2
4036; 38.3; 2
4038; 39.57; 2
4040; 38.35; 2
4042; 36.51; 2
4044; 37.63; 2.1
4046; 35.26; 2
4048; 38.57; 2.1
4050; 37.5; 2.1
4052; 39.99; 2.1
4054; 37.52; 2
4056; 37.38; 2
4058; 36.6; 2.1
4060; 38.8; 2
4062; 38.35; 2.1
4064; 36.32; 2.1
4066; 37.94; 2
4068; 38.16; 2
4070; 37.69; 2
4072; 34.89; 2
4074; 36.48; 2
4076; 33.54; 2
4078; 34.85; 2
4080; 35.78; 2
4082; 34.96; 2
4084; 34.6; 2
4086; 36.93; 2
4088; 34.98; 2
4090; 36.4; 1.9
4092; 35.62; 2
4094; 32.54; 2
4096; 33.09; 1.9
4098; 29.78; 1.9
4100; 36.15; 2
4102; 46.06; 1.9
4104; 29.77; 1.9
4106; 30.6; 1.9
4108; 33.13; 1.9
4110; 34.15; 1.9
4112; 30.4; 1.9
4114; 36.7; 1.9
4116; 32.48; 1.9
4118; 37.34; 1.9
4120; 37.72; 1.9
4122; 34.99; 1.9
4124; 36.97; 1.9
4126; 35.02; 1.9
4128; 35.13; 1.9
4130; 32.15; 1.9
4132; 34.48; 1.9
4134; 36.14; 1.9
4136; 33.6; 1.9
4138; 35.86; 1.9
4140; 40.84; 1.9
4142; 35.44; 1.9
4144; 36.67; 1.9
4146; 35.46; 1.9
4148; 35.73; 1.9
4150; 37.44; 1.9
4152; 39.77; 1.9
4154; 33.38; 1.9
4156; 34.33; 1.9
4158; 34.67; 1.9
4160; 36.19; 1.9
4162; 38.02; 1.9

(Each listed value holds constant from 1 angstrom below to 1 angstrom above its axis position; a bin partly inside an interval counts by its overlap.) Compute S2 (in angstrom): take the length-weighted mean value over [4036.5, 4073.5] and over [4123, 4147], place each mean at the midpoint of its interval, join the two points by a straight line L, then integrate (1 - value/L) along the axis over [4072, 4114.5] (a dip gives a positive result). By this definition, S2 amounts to 2.4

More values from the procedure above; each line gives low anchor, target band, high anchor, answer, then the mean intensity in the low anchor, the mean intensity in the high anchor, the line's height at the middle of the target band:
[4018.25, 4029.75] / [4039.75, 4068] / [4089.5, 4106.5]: -2.0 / 35.6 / 34.5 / 35.2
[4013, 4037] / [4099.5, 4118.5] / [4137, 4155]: 1.0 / 36.1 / 36.7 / 36.5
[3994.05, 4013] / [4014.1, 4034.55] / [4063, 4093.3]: 0.5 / 37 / 35.9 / 36.7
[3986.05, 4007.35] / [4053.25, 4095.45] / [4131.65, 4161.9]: 0.7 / 37.5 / 36.1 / 36.8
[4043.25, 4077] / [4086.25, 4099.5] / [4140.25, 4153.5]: 1.1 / 37.2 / 36.9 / 37.1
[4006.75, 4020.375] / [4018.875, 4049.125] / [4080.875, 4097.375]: 0.0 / 37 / 34.8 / 36.4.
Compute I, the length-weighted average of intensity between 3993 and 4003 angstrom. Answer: 38.2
